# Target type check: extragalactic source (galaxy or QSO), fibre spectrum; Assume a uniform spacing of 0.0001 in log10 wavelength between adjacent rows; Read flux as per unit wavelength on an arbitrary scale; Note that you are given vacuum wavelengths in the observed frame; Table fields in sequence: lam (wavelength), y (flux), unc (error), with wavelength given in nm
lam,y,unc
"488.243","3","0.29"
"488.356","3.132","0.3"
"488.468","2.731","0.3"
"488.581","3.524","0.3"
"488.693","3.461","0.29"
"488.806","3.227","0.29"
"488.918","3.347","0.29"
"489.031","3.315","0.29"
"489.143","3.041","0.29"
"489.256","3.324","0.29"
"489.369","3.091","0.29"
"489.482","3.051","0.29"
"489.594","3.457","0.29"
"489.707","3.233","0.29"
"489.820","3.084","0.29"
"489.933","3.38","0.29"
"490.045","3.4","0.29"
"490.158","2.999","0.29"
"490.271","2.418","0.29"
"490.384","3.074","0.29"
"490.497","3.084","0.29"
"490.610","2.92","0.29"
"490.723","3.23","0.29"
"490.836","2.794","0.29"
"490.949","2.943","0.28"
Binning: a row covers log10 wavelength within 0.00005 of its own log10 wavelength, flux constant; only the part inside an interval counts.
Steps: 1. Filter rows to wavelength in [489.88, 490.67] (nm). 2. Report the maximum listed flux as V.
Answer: 3.4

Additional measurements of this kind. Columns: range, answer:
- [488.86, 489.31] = 3.347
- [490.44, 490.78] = 3.23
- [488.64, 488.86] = 3.461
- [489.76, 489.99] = 3.38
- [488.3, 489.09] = 3.524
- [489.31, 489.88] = 3.457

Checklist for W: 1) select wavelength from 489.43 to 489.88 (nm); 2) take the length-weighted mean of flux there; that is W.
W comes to 3.21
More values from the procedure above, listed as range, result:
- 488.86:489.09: 3.34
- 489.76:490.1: 3.29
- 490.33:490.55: 3.08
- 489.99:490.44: 2.97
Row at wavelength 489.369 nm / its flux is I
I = 3.091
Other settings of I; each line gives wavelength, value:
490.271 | 2.418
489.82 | 3.084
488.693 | 3.461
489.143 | 3.041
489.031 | 3.315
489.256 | 3.324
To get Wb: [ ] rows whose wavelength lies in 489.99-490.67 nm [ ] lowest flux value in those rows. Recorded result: 2.418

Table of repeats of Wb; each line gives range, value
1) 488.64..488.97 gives 3.227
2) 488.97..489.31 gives 3.041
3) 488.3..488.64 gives 2.731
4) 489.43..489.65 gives 3.051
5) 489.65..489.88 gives 3.084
